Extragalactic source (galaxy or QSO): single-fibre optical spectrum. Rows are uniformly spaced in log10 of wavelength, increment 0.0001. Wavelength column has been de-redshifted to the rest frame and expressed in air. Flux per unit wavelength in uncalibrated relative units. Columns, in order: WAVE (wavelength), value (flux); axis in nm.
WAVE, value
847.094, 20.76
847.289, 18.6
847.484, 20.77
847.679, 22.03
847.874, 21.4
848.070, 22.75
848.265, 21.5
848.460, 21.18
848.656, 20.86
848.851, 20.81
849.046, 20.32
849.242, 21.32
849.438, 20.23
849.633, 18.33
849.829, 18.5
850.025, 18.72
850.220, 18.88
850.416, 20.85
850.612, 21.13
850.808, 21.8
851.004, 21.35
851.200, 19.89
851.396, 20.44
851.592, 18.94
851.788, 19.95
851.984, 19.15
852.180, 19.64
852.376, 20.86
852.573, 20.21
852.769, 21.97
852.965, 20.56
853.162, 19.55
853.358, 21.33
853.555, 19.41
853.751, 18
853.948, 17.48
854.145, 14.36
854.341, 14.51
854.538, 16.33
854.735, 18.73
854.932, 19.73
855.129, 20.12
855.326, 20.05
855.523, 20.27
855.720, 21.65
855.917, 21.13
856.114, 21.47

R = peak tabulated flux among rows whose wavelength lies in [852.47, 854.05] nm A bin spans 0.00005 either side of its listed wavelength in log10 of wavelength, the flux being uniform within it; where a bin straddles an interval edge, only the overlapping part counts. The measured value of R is 21.97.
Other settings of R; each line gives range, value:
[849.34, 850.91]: 21.8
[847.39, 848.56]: 22.75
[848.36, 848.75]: 21.18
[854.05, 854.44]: 14.51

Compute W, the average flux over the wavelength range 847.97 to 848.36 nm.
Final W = 22.1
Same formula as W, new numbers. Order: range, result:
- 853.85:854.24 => 15.9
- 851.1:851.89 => 19.8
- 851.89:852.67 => 20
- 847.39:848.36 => 21.7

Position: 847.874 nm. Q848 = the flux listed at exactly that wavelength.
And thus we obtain 21.4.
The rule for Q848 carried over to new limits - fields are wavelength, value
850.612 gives 21.13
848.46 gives 21.18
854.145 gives 14.36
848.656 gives 20.86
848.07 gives 22.75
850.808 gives 21.8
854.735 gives 18.73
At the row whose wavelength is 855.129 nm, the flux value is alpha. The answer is 20.12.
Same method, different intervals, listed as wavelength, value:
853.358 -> 21.33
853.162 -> 19.55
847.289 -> 18.6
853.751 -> 18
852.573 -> 20.21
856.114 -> 21.47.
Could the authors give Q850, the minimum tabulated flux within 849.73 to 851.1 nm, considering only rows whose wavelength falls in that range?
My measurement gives 18.5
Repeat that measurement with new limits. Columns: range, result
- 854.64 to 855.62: 18.73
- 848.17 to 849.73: 18.33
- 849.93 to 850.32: 18.72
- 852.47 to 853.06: 20.21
